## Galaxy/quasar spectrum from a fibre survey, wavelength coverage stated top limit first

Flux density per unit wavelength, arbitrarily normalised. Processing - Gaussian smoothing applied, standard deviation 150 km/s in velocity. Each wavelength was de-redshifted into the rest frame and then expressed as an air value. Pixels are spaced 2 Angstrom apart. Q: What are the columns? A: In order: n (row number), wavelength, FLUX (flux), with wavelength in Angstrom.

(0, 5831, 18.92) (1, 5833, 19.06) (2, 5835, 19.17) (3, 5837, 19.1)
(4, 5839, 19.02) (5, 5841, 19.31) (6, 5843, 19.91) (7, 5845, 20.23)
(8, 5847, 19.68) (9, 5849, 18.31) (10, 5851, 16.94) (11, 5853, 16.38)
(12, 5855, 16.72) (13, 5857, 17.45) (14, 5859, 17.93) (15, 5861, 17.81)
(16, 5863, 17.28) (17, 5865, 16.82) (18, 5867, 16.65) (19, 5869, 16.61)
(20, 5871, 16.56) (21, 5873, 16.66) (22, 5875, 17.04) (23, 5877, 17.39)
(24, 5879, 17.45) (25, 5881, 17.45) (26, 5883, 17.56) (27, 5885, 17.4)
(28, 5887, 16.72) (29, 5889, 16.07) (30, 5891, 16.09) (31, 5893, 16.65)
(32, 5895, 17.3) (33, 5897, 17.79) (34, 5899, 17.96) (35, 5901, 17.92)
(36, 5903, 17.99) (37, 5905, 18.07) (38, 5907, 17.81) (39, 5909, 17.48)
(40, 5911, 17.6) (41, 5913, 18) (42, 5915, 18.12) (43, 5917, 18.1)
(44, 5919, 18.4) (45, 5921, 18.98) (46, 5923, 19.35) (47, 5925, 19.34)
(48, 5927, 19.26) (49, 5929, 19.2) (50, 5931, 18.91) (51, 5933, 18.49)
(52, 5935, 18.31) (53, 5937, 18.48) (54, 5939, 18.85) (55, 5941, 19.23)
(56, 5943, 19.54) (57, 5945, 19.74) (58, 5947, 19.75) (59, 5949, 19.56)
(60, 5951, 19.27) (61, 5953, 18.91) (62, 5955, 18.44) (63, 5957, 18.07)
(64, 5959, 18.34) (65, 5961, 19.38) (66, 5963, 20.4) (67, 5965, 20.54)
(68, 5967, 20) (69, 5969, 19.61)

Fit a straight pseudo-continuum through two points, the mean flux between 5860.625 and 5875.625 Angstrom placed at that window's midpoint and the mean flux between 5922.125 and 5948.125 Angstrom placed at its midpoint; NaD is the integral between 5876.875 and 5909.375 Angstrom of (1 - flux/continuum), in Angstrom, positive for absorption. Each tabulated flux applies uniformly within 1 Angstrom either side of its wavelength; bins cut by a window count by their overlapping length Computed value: 0.7 Angstrom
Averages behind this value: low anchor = 16.9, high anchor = 19.1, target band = 17.4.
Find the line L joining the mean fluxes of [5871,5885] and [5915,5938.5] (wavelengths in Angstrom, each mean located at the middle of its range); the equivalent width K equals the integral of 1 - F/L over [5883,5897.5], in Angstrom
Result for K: 0.6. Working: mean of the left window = 17.2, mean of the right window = 18.8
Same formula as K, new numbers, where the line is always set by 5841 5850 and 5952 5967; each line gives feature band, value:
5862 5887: 3.05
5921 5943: 0.36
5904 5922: 1.18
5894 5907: 1.03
